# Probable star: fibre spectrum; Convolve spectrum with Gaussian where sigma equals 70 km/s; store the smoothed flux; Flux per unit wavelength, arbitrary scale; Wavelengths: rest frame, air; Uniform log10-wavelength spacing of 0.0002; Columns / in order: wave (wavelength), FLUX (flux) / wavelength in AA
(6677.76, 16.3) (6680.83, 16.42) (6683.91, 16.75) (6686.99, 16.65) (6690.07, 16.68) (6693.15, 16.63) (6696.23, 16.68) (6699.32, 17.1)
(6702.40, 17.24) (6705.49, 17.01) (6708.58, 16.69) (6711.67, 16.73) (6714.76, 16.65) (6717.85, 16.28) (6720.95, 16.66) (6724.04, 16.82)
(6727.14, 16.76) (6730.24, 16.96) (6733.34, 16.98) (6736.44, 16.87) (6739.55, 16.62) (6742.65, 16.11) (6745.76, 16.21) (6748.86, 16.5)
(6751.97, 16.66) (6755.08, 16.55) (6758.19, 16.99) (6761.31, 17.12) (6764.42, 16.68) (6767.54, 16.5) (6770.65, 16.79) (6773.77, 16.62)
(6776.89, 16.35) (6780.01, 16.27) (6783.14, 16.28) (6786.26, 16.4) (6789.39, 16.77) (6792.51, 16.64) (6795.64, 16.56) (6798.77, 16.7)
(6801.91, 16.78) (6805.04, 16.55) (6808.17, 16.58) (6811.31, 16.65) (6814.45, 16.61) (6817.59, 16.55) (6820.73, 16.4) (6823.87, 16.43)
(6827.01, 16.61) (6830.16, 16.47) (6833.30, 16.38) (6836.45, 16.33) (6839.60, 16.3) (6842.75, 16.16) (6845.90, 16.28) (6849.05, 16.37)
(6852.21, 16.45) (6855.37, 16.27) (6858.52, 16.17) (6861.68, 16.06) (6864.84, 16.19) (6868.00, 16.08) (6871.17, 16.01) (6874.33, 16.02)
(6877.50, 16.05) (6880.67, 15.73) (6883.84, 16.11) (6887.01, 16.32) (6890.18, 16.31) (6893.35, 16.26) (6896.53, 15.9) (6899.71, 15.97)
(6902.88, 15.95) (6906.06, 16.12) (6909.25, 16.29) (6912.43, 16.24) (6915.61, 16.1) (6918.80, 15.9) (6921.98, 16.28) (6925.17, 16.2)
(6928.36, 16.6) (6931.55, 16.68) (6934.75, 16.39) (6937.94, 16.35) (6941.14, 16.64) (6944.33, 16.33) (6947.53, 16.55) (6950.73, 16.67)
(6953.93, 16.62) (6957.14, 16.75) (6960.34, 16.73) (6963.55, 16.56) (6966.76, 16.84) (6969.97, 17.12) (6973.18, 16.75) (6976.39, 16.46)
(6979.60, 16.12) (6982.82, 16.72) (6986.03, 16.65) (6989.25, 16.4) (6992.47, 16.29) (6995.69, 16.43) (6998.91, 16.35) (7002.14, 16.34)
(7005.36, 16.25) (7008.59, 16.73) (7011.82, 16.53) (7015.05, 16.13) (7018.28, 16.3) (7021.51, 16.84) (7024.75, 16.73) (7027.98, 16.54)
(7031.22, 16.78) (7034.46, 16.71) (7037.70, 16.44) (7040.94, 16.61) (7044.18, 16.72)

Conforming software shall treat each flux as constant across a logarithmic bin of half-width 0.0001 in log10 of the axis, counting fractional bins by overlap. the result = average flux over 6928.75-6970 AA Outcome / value 16.6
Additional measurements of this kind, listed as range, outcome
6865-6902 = 16.1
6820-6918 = 16.2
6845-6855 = 16.4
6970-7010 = 16.5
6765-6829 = 16.6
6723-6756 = 16.6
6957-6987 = 16.7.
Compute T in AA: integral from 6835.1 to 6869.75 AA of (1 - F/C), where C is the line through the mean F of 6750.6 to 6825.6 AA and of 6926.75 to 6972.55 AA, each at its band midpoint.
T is 0.78 AA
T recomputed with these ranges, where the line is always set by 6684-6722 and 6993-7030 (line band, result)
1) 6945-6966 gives -0.15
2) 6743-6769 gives 0.12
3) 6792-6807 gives 0.02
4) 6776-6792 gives 0.23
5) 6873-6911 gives 1.12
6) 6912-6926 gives 0.35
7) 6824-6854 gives 0.45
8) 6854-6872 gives 0.51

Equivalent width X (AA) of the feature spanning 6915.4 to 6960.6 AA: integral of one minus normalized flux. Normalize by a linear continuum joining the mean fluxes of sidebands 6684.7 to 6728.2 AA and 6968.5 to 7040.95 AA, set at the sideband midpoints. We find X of 0.3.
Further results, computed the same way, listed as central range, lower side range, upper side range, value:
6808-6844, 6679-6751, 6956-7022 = 0.4 AA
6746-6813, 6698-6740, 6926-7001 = 0.6 AA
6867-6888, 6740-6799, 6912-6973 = 0.6 AA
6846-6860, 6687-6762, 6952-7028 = 0.3 AA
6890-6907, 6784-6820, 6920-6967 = 0.5 AA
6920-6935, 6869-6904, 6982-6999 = -0.2 AA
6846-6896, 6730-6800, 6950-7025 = 1.3 AA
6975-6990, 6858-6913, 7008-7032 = 0.0 AA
